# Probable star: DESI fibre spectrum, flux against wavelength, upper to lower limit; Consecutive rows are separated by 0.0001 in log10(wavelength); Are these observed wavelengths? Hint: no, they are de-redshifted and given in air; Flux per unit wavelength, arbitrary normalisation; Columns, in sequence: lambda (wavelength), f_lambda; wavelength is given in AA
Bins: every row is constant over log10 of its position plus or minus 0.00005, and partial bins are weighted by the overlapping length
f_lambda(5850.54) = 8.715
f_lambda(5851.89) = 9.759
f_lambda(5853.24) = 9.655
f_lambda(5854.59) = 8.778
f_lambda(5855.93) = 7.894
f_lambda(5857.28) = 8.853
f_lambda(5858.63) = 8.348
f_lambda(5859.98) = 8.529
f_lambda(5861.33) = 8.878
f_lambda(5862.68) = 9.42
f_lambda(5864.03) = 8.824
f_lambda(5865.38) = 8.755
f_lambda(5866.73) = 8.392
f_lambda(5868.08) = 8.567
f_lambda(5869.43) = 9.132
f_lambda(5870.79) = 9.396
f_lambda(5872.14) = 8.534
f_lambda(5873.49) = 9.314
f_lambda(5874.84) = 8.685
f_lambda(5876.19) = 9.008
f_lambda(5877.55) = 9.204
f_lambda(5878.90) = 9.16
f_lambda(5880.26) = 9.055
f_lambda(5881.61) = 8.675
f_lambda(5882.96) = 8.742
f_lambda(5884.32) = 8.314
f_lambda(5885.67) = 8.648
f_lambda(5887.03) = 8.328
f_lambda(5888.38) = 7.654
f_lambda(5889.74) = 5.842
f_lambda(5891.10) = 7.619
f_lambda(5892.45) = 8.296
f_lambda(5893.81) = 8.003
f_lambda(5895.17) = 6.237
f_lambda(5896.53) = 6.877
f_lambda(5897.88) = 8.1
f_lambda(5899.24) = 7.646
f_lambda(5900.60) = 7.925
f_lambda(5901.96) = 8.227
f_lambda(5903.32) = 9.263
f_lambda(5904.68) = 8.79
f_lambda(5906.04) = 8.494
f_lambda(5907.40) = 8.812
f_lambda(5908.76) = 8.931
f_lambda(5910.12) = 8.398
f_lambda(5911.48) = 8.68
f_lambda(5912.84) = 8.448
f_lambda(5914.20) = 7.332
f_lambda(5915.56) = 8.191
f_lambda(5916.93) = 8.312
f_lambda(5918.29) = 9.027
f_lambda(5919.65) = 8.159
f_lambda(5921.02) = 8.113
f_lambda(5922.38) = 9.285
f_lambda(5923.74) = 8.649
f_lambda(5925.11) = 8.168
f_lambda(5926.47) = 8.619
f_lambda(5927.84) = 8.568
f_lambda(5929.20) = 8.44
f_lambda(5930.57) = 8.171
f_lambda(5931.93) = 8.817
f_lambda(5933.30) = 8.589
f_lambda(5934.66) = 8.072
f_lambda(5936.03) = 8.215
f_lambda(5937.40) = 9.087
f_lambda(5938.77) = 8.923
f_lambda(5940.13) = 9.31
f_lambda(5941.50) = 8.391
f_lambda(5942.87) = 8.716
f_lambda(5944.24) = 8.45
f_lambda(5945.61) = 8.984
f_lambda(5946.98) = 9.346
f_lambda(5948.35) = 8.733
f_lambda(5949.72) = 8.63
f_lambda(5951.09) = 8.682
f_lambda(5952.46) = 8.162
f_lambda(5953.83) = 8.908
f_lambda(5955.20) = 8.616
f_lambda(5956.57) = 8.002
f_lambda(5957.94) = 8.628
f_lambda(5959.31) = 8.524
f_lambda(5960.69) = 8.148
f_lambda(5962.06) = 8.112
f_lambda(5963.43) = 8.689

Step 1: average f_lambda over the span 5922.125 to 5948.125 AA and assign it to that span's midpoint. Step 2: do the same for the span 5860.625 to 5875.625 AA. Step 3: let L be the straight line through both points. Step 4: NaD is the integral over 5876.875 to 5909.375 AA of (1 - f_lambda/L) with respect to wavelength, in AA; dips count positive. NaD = 2.3 AA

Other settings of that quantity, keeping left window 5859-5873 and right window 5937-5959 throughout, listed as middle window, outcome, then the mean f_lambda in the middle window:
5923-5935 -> 0.4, 8.47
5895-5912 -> 1.1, 8.24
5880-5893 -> 1.1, 8.09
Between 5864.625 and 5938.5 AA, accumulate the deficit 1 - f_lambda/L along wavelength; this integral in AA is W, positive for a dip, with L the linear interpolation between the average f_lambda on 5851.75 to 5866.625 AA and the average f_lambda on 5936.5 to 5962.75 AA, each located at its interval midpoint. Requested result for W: 2.83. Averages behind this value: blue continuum 8.83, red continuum 8.65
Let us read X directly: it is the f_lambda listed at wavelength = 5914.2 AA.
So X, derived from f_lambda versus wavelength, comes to 7.332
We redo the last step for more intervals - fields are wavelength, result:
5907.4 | 8.812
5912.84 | 8.448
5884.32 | 8.314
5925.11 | 8.168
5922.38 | 9.285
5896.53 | 6.877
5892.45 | 8.296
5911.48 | 8.68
